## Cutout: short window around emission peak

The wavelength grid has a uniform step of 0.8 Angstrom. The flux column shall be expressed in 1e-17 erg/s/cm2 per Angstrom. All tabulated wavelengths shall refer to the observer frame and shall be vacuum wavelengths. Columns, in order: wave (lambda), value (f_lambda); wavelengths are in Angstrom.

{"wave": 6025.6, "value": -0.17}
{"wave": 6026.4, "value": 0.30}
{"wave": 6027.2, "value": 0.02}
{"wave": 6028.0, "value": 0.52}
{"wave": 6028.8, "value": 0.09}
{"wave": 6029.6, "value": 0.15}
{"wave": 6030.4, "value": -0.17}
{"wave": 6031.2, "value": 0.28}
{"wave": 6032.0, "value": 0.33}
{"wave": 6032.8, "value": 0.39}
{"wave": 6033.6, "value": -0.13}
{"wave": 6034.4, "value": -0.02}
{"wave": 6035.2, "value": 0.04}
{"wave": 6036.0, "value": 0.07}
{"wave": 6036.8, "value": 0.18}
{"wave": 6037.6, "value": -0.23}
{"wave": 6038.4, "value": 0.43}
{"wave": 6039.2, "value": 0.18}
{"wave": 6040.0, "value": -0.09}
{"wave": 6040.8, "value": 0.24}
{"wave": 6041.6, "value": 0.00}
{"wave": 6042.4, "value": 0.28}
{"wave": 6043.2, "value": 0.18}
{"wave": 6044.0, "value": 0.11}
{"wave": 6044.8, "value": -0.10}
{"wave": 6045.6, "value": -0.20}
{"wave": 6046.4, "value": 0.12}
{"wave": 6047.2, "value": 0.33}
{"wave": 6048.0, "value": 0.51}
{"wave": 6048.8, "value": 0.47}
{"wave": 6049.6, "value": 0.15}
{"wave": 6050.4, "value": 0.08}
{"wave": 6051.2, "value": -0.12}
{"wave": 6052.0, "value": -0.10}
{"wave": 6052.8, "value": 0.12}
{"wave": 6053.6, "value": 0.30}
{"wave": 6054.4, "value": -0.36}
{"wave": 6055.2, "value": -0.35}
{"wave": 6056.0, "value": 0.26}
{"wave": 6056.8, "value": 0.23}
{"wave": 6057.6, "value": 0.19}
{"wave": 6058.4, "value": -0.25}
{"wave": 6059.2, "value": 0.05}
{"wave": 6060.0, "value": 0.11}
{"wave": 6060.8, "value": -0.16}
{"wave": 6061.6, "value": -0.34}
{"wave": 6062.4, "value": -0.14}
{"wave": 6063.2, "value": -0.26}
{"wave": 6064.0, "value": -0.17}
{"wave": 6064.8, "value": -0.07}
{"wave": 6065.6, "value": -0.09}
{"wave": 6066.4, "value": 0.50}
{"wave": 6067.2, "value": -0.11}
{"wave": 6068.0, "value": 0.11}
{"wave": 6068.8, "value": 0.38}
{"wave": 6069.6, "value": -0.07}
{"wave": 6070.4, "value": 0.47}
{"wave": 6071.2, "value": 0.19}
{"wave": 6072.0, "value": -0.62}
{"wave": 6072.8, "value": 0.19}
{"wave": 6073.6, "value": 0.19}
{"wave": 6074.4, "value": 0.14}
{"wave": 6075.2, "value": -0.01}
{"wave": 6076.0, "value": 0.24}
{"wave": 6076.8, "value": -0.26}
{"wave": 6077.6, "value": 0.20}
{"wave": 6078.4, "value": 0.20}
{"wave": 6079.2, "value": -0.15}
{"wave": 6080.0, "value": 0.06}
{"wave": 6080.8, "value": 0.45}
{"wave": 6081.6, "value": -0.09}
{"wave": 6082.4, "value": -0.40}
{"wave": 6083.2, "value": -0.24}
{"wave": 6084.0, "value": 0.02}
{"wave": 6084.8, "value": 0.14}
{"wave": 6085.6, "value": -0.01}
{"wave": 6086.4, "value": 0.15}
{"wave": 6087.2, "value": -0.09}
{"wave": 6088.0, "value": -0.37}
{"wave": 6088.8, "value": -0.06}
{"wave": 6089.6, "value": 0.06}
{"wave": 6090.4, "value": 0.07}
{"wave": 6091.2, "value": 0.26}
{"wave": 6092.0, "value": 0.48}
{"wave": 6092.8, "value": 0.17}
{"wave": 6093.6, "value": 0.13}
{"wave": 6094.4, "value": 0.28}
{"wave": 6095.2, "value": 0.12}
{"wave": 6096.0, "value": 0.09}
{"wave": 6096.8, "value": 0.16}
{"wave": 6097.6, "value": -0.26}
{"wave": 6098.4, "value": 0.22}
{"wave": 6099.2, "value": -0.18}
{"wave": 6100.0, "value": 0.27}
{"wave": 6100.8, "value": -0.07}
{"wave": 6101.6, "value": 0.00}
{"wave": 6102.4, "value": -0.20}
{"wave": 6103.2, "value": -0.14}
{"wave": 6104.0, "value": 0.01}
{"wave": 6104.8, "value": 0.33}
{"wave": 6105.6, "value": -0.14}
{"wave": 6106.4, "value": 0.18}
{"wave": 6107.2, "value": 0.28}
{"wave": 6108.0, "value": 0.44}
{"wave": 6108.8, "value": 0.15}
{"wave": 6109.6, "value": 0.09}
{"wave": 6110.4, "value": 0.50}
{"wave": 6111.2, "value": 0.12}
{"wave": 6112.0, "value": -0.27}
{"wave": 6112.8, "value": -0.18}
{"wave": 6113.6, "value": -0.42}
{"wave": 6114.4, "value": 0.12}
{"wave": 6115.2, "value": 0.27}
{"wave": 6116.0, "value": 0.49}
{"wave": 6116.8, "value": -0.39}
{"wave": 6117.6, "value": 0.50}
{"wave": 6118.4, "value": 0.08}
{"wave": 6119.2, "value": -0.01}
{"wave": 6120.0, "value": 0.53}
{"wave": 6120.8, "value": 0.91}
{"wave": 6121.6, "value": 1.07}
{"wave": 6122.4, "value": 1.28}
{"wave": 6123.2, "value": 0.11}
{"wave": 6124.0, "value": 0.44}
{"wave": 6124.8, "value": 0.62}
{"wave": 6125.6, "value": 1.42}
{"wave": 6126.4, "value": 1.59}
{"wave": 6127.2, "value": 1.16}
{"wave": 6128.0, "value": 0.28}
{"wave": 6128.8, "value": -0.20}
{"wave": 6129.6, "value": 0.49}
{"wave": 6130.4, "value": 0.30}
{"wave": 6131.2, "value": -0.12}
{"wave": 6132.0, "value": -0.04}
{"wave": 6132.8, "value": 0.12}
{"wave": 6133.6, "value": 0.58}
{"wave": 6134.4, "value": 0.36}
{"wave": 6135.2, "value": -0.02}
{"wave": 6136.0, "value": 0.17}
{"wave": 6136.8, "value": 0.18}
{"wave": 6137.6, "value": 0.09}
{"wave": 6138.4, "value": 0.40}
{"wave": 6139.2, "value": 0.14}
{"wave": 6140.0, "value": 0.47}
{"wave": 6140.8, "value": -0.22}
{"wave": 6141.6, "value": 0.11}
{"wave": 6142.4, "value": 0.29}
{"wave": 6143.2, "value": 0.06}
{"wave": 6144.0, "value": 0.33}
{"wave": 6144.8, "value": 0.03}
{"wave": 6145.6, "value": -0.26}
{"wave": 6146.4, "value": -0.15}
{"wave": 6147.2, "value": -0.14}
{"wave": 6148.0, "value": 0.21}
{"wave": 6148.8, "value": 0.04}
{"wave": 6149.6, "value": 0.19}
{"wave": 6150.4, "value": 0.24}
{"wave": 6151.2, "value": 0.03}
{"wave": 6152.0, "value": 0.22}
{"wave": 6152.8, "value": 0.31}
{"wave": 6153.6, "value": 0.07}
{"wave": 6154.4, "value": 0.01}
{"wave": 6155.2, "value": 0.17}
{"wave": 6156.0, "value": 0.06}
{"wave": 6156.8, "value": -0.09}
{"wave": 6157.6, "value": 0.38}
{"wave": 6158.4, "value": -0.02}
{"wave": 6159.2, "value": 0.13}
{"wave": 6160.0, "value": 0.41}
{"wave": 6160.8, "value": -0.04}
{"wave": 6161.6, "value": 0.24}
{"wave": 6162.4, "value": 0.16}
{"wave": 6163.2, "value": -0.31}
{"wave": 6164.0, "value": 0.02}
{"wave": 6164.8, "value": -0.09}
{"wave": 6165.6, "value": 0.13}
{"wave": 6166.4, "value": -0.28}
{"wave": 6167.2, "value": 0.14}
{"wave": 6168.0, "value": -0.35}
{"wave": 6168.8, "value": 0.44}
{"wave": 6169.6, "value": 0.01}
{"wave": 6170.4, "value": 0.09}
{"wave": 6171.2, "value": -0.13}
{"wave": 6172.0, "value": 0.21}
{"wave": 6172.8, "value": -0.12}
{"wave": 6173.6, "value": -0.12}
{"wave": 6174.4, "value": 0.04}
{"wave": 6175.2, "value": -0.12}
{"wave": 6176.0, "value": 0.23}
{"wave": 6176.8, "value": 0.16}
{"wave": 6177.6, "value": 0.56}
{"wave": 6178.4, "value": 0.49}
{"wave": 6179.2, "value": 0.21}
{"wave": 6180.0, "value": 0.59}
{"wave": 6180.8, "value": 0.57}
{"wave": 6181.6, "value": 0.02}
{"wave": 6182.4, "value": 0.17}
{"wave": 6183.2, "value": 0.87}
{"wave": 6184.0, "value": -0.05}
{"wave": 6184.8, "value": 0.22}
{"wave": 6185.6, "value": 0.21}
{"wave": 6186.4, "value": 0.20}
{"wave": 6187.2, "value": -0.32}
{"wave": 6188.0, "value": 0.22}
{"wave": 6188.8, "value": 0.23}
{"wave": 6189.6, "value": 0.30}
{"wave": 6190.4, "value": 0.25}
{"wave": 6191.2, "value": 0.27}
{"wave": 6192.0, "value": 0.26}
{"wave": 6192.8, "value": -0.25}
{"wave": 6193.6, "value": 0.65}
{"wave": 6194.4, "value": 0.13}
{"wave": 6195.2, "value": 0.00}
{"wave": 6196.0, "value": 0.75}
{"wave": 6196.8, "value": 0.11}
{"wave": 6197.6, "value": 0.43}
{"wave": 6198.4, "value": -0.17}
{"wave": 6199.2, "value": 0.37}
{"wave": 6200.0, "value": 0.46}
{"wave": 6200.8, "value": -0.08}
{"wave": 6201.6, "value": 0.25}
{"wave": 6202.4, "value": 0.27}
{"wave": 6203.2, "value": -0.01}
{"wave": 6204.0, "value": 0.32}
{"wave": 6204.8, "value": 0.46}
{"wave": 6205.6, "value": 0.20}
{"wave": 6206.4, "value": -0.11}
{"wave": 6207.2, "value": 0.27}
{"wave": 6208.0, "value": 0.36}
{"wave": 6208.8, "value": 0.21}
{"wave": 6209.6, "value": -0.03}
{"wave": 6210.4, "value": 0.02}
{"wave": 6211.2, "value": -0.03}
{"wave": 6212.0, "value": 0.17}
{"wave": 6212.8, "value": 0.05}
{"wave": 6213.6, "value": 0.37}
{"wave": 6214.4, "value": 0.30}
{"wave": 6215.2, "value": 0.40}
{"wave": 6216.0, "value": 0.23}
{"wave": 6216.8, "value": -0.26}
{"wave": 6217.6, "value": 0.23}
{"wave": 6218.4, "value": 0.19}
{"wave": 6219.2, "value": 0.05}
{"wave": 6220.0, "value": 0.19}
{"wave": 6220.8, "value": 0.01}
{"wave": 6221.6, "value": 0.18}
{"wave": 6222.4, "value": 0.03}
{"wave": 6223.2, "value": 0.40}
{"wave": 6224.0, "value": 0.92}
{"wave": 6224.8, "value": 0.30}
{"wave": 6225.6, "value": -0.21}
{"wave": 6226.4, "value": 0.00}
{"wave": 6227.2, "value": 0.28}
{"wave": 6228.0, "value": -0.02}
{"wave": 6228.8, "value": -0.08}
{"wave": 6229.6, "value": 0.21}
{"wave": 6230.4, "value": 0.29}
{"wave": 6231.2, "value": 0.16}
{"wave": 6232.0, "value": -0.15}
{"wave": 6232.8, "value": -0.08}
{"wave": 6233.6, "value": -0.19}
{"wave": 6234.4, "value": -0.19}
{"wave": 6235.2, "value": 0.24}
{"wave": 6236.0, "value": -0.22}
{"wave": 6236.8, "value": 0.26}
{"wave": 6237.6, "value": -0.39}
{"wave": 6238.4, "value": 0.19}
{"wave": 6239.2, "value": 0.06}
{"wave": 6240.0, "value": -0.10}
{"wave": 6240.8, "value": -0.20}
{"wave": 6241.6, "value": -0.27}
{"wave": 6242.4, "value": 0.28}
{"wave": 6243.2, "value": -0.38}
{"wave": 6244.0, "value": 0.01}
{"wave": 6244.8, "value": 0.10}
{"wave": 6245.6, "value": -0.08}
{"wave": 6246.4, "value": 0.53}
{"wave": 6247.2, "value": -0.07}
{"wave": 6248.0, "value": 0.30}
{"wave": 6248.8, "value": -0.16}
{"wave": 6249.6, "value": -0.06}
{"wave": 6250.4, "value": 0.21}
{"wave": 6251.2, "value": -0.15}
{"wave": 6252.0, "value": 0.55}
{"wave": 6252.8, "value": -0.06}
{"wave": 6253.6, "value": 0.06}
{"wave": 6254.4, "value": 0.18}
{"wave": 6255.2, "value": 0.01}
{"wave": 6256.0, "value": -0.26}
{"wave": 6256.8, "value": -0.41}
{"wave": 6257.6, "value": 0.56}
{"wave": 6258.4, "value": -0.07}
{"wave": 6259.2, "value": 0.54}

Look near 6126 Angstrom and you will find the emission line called [O II]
